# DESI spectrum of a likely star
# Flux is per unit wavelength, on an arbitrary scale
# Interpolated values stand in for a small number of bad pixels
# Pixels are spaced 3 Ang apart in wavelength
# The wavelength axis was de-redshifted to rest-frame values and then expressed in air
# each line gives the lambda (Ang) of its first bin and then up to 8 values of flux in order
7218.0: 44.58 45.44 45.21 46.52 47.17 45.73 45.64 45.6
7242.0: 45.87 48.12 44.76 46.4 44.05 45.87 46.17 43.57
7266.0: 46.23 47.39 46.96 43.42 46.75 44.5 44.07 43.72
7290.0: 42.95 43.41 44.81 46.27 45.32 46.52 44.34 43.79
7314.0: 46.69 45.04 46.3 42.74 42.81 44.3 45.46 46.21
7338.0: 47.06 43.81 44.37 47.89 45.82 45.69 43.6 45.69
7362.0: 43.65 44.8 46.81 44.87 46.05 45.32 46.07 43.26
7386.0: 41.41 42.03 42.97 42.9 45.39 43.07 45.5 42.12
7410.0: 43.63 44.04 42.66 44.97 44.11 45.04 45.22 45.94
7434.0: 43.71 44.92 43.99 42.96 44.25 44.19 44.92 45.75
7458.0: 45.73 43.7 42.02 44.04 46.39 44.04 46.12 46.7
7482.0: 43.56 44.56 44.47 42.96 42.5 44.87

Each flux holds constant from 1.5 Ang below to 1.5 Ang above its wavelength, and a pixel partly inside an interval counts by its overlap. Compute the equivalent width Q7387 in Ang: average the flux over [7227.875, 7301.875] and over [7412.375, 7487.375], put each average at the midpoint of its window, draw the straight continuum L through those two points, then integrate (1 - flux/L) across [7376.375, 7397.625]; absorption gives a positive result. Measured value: 0.66 Ang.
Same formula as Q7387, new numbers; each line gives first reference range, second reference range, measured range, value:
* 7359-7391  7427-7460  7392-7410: 0.3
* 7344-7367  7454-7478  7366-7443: 1.4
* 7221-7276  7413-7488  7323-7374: 0.1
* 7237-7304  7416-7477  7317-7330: 0.3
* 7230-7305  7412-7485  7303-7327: 0.2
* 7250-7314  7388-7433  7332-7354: -0.6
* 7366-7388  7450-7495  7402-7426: 0.4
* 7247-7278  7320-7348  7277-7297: 0.5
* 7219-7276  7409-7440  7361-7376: -0.1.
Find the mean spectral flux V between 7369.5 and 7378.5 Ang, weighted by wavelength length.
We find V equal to 45.4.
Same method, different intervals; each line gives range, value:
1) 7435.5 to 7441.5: 44.5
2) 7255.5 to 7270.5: 45.8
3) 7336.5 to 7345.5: 45.1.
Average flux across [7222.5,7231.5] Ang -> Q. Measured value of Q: 46.3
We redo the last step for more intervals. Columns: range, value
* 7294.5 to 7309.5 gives 45.5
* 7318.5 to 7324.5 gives 44.5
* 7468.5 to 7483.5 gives 45.4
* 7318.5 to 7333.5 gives 44.3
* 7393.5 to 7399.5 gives 44.1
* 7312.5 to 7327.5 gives 44.7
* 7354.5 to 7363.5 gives 44.3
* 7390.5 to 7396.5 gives 42.9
